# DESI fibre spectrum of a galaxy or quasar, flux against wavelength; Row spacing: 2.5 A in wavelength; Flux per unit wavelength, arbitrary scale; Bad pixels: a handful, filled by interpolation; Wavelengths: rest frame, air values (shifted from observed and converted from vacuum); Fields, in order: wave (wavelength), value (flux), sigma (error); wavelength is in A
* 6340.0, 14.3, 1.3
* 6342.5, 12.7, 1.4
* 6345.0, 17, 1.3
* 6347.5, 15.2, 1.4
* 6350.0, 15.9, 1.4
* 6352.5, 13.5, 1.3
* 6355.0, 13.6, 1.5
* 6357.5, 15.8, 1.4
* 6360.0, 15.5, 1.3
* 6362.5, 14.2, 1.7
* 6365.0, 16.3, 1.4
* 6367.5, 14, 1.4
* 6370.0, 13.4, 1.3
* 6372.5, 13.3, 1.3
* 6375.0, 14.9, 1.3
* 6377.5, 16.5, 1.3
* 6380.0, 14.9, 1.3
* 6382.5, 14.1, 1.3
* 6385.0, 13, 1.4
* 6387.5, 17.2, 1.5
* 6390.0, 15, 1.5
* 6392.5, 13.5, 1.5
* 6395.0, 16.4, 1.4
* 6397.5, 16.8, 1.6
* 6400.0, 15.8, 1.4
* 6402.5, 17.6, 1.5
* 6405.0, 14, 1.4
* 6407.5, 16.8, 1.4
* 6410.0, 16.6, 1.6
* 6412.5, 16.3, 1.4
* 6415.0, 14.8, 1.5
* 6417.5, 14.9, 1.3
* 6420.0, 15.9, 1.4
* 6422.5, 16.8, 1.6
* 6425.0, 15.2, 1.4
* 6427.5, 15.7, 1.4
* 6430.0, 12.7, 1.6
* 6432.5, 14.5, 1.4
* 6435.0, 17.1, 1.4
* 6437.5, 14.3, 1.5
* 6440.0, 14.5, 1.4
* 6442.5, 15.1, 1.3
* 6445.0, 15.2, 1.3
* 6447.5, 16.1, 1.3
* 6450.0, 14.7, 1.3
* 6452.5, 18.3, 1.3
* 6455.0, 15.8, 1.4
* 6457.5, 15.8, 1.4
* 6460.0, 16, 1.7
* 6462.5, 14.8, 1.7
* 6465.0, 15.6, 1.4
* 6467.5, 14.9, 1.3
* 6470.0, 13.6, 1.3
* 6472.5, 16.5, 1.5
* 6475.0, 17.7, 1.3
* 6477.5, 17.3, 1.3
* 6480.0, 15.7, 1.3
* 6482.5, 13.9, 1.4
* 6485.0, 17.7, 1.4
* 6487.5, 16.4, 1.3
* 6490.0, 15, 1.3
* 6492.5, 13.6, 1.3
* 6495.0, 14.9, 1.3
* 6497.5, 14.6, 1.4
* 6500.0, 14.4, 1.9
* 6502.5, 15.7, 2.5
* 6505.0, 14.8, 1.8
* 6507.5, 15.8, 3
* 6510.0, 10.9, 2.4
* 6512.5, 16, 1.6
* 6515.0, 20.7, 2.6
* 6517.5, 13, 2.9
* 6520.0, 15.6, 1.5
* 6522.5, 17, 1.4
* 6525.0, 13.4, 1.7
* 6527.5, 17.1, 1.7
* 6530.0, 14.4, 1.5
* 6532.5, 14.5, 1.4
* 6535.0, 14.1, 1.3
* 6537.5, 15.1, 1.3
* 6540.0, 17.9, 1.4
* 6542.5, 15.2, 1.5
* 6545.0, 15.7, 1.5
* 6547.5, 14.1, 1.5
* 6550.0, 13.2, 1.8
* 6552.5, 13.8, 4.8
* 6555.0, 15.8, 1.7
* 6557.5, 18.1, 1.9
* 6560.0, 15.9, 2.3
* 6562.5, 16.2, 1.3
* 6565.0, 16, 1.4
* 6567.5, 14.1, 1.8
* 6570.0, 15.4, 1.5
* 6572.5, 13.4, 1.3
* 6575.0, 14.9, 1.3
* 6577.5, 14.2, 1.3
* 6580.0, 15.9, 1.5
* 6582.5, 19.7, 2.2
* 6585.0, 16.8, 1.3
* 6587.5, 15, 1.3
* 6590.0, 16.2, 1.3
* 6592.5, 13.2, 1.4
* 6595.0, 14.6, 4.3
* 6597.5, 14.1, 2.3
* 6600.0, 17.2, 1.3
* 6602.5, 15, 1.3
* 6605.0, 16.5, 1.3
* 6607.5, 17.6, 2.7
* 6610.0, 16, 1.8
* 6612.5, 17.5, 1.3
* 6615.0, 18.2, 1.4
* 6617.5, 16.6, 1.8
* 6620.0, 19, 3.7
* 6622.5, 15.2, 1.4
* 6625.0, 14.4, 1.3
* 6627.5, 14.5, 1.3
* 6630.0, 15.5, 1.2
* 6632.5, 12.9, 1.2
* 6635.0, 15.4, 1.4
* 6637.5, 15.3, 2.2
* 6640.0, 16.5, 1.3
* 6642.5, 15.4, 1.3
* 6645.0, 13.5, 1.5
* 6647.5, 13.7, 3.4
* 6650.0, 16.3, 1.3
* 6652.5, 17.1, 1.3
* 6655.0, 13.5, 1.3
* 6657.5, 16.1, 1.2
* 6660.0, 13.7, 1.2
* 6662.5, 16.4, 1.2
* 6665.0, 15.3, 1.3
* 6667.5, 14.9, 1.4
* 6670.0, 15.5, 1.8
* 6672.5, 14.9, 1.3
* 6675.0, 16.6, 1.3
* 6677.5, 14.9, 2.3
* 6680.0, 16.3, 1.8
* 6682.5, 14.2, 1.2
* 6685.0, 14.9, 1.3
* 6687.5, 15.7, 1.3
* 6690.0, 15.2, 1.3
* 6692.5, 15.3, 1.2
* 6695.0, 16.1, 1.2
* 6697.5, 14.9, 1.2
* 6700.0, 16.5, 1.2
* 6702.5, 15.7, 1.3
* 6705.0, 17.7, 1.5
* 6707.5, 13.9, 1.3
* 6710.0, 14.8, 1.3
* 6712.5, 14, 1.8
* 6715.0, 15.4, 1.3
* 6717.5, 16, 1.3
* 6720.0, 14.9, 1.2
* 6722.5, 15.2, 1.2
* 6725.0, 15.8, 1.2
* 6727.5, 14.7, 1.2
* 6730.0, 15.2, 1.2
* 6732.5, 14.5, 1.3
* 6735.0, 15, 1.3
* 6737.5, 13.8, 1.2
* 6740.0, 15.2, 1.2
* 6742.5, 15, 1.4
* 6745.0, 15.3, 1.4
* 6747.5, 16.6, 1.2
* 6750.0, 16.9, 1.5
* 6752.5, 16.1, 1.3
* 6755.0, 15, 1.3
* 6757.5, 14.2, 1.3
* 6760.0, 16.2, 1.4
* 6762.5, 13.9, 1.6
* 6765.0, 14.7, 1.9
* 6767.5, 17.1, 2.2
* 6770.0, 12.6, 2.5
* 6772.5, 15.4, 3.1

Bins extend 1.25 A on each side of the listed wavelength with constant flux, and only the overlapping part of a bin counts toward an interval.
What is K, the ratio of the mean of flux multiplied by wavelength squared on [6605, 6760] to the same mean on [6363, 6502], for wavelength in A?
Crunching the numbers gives 1.1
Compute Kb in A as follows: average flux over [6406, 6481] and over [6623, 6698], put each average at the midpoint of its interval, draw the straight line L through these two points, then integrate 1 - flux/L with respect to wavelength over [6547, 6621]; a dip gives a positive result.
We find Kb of -2.34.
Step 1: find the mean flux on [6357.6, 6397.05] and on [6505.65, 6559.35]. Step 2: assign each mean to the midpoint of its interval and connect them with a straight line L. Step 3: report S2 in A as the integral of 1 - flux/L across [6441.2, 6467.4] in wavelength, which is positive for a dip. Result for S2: -1.1 A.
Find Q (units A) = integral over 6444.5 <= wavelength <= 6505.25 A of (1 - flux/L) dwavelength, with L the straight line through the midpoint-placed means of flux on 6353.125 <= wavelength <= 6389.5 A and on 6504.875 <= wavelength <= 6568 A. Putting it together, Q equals -1.83 A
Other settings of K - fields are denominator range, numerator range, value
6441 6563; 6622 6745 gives 1.04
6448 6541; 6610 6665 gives 1.05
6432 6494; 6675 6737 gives 1.05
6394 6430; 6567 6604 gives 1.02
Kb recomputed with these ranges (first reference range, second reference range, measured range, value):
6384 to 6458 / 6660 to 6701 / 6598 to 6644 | -1.63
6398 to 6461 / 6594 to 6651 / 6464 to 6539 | 1.52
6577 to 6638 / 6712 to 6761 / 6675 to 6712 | 0.06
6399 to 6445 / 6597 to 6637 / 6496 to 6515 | 0.84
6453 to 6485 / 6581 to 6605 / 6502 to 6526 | 0.74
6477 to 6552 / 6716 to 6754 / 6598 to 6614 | -1.33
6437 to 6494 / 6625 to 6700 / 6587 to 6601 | 0.30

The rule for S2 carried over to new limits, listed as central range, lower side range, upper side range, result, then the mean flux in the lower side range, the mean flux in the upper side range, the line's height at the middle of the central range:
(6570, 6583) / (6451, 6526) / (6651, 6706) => 0.1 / 15.5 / 15.5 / 15.5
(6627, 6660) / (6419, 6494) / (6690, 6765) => 0.8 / 15.5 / 15.3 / 15.4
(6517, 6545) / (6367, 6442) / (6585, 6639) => 0.4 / 15.2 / 15.7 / 15.5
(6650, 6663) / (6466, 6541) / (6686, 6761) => 0.0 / 15.4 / 15.4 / 15.4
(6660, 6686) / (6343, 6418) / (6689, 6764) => -0.1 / 15.2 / 15.3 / 15.3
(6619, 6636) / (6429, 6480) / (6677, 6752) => 0.2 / 15.5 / 15.3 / 15.4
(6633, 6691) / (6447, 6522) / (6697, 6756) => 0.6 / 15.5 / 15.3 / 15.4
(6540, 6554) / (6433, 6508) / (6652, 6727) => 0.7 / 15.5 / 15.4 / 15.5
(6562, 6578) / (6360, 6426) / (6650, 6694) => 0.5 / 15.3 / 15.4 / 15.3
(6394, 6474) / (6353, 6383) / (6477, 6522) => -3.2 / 14.7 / 15.3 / 15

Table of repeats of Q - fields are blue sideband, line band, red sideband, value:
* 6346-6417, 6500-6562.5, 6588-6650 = 0.46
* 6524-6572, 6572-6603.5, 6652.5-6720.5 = -0.37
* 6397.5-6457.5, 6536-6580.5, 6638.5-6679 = 0.50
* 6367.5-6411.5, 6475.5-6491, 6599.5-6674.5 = -0.70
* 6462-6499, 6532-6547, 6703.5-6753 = 0.04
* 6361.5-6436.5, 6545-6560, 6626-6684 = 0.06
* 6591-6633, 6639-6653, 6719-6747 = 0.25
